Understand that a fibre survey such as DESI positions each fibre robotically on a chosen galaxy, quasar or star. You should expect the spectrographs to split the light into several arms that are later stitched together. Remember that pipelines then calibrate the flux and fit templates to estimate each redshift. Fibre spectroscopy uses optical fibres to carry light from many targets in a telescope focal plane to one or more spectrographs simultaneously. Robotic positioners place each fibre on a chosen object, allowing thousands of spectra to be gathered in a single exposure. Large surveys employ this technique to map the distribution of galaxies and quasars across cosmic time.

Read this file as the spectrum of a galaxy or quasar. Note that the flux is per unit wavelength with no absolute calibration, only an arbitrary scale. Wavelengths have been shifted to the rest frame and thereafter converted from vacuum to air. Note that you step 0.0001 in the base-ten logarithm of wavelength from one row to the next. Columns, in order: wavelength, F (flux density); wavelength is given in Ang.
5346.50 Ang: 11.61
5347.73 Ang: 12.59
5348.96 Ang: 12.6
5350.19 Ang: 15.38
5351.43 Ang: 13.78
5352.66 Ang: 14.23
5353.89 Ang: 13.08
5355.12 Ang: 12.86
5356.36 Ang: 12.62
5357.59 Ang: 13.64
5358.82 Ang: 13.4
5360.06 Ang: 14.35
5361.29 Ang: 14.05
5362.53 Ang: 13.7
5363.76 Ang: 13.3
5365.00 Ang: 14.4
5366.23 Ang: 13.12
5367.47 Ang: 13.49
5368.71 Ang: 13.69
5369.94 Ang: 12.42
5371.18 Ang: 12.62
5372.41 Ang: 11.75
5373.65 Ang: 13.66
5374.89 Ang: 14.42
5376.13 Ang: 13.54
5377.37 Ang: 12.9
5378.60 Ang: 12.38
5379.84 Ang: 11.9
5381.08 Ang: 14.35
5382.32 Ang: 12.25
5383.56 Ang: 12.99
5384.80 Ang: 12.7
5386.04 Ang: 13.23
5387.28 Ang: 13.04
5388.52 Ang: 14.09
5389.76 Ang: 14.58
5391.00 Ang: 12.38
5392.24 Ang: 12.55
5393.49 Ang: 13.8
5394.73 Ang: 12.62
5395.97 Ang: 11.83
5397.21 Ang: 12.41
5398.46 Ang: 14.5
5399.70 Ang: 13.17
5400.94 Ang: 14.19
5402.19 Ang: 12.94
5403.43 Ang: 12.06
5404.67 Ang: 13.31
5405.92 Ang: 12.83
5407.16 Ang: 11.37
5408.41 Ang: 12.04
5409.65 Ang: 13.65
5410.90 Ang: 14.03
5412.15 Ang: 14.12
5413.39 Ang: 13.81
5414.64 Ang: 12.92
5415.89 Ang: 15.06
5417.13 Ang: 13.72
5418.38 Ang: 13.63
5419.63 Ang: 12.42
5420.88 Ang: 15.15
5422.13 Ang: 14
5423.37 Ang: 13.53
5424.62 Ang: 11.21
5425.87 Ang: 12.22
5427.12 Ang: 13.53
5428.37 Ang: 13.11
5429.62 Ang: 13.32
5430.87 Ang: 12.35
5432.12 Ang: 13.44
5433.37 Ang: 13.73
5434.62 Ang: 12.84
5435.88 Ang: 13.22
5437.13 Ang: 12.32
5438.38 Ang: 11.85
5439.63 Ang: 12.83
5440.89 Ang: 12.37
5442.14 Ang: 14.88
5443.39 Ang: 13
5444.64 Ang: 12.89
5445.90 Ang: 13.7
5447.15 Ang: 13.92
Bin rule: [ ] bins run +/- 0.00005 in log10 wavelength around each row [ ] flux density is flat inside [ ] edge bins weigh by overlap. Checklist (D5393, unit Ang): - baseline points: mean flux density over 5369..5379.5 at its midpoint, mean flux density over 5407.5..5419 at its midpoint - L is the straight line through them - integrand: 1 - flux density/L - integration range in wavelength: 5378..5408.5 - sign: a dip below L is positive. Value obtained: 0.7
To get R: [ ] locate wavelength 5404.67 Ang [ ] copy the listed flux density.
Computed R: 13.31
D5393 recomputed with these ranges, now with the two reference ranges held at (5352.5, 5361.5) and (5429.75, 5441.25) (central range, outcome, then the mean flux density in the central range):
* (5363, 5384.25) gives 0.3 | 13.1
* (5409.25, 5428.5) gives -0.9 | 13.5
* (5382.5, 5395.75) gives 0.1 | 13.1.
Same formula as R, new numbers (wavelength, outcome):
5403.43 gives 12.06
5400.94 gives 14.19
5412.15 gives 14.12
